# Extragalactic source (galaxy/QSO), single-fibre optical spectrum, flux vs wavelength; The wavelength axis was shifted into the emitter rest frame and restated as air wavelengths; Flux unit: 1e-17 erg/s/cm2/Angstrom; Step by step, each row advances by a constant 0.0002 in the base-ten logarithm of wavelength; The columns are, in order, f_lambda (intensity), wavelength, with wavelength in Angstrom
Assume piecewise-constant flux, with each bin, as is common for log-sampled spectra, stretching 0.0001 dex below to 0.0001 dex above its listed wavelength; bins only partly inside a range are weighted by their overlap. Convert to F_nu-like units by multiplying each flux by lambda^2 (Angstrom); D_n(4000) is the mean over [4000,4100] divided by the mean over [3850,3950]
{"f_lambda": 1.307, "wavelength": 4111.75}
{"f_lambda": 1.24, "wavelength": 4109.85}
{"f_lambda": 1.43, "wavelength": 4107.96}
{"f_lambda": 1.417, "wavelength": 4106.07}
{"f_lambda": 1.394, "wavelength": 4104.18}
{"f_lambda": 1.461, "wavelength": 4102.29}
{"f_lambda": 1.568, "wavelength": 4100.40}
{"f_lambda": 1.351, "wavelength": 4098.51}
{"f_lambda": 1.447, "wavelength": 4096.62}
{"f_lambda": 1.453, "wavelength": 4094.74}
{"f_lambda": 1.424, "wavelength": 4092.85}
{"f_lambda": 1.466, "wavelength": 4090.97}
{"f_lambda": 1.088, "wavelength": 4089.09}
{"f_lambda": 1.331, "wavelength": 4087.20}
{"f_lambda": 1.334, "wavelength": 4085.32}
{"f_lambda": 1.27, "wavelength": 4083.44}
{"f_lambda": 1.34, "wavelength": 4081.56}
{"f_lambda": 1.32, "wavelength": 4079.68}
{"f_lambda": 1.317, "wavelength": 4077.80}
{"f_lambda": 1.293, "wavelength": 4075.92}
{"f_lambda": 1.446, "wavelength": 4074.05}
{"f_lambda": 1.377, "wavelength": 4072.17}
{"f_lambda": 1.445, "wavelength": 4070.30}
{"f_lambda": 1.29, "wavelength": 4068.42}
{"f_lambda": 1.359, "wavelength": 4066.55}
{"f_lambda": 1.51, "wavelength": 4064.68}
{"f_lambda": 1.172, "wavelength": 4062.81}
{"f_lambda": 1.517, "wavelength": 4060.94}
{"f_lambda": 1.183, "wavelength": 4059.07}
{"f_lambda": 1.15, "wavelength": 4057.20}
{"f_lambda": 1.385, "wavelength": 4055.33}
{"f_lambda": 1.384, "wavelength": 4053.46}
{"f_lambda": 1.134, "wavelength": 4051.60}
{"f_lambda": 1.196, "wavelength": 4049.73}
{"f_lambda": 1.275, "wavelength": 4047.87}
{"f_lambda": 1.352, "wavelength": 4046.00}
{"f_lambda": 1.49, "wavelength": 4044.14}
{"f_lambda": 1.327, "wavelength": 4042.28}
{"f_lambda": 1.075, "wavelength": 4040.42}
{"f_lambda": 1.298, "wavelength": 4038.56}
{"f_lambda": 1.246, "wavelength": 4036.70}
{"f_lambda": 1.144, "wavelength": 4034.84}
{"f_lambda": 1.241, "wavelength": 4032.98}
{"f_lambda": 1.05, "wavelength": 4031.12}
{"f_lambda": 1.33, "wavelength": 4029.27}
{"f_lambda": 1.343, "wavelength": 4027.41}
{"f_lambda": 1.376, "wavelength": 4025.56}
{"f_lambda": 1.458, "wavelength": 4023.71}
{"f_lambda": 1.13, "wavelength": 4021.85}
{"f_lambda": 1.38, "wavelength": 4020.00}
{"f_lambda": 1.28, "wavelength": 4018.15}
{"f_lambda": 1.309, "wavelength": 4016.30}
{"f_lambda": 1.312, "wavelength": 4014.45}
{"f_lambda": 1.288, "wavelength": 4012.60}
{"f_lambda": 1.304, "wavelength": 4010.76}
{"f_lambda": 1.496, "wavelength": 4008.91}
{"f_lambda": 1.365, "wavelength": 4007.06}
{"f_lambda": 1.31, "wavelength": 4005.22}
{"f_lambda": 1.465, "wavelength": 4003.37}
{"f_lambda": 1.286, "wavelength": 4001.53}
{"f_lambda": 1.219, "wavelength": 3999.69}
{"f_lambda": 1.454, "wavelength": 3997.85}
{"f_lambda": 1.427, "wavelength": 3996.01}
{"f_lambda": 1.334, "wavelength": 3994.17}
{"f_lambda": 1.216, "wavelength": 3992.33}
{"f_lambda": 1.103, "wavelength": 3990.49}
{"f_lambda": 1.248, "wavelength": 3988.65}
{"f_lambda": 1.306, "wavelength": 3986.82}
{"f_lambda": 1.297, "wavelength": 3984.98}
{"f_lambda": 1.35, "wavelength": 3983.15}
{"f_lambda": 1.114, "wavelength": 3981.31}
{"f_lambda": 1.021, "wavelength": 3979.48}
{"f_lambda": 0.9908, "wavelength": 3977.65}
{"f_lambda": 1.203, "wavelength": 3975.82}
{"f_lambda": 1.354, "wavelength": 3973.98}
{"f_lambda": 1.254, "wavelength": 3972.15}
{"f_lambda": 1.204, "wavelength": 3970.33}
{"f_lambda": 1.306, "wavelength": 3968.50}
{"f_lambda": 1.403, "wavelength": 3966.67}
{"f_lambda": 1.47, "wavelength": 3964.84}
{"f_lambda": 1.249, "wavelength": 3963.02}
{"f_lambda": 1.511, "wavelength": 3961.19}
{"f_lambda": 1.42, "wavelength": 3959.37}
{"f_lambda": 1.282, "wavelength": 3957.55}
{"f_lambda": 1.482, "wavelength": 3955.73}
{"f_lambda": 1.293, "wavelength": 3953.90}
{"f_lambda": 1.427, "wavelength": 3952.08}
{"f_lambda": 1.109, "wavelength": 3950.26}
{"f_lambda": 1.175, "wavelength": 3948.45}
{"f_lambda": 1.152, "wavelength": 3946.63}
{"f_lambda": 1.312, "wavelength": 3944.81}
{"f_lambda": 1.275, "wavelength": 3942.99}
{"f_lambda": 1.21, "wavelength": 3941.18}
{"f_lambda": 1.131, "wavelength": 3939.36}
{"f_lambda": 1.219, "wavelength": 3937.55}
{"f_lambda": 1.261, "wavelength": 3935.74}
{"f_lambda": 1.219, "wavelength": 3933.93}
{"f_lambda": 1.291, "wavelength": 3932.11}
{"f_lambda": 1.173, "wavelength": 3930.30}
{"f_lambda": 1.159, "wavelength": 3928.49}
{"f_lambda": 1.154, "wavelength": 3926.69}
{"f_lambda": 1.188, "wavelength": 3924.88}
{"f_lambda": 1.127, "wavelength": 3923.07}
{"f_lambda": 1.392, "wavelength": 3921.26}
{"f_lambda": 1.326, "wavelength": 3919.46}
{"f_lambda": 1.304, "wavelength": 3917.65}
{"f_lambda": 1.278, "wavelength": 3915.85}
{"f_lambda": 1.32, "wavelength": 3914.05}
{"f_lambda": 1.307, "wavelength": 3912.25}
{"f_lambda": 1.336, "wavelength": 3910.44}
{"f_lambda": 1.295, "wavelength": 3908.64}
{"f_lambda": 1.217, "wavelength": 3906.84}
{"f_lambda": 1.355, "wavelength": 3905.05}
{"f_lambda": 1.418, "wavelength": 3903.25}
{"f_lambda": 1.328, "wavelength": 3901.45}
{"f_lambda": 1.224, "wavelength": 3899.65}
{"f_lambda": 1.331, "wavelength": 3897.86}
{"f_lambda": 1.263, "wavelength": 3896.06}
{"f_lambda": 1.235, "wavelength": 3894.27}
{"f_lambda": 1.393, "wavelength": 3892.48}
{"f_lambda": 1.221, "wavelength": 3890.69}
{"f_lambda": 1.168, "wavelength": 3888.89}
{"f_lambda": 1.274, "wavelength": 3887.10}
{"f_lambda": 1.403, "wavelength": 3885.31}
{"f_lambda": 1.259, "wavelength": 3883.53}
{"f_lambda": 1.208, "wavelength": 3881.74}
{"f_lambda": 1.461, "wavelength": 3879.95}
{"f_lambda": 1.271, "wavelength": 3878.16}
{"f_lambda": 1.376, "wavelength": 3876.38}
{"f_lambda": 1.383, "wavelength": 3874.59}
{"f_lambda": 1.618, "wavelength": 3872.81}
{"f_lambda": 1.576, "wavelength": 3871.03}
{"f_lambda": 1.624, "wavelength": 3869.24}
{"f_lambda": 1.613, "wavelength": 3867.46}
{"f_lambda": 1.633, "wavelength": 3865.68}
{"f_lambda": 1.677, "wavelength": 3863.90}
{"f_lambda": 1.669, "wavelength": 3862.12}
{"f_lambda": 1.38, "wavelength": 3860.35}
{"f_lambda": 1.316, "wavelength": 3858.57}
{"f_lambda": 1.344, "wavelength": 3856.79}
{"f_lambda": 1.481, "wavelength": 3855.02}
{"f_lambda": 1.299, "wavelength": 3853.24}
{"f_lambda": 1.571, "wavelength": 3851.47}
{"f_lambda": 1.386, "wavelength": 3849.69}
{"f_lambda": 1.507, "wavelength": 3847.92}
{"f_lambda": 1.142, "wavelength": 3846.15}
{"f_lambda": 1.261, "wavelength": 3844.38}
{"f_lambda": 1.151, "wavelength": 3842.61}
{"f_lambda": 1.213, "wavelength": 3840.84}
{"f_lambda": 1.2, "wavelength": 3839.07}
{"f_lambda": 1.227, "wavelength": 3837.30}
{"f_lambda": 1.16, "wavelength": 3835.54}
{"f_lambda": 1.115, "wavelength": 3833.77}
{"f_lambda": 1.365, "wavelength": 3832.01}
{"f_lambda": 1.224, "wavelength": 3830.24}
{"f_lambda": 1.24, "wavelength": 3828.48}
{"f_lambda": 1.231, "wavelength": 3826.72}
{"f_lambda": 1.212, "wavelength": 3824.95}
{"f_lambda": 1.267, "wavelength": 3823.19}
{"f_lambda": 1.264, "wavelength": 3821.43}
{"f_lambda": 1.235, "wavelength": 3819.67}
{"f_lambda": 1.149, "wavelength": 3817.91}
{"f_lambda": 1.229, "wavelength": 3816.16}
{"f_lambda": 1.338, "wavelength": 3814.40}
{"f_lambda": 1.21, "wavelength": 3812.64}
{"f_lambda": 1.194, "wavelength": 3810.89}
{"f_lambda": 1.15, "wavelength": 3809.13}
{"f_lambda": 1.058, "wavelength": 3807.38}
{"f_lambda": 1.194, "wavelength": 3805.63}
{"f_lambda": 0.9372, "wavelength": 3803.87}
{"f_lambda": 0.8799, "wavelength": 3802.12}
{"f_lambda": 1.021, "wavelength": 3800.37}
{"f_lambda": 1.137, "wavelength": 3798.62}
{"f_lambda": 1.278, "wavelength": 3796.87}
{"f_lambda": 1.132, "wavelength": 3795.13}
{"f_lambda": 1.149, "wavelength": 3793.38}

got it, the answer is 1.1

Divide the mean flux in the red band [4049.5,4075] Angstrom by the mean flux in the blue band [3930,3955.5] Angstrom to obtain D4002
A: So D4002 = 1.1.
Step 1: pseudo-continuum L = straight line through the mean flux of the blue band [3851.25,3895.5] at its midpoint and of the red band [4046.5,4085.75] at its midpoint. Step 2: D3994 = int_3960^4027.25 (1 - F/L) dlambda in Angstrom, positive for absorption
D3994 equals 2.7 Angstrom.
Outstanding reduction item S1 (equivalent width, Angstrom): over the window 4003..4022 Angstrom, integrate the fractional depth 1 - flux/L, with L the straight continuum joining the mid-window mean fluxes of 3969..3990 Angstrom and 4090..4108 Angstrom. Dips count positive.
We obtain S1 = -0.89 Angstrom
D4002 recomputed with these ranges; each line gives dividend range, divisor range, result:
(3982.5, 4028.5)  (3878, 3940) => 1.04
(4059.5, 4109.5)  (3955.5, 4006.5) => 1.06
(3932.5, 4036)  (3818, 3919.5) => 0.96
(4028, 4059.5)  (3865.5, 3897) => 0.91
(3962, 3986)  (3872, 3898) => 0.94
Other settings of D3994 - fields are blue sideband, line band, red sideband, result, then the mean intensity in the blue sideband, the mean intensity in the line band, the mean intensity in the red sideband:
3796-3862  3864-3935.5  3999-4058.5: -4.1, 1.24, 1.33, 1.29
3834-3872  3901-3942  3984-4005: 2.8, 1.4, 1.26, 1.31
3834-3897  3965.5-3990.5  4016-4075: 1.8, 1.37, 1.23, 1.3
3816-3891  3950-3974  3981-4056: -0.6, 1.34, 1.35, 1.3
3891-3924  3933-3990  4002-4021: 2.6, 1.3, 1.26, 1.35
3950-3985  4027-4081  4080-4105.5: 2.1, 1.29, 1.3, 1.38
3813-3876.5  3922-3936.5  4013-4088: 1.5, 1.35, 1.2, 1.3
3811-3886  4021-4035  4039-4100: 0.7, 1.34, 1.27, 1.33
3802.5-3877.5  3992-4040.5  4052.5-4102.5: 1.5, 1.32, 1.31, 1.36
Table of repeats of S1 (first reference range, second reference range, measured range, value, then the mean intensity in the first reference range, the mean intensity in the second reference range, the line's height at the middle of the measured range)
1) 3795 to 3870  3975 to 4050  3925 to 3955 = 1.3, 1.28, 1.28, 1.28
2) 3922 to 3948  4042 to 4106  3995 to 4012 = -1.2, 1.21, 1.35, 1.28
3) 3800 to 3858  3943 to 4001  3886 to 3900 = -0.2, 1.23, 1.28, 1.25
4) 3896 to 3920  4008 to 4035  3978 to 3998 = 0.9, 1.31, 1.3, 1.3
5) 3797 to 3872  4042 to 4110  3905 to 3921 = 0.0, 1.29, 1.35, 1.31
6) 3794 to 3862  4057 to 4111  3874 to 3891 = -0.6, 1.23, 1.36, 1.26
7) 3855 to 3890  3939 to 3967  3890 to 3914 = 1.5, 1.43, 1.31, 1.39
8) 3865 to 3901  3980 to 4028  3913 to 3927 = 0.9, 1.37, 1.31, 1.36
